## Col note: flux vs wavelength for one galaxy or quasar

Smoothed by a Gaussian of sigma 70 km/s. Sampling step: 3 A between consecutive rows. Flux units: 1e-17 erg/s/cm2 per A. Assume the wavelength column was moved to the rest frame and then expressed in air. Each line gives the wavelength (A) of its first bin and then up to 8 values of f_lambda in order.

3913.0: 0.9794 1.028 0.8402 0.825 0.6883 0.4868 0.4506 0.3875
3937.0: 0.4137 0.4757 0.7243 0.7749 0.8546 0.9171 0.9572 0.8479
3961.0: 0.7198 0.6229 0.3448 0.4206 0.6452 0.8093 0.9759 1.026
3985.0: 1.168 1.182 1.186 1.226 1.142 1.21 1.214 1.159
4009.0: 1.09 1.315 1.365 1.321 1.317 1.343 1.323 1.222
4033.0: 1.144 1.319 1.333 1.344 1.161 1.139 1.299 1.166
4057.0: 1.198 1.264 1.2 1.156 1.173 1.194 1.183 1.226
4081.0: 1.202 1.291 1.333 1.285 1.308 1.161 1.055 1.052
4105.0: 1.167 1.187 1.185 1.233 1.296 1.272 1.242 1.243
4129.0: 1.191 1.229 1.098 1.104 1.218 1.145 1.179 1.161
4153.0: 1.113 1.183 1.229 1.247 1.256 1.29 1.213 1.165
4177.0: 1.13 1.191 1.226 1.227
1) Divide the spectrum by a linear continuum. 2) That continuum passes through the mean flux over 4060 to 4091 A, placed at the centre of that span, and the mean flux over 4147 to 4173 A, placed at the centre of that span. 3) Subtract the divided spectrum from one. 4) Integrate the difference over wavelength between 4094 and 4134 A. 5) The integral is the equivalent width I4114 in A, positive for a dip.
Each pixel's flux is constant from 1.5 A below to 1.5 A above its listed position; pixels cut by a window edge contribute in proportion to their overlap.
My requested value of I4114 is 0.79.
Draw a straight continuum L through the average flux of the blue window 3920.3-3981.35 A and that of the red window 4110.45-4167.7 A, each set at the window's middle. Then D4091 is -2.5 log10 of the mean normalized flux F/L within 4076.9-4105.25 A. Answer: -0.14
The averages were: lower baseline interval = 0.673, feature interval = 1.21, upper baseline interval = 1.2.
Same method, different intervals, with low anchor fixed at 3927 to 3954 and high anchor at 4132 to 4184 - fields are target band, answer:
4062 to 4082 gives -0.23 mag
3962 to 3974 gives 0.32 mag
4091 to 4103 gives -0.13 mag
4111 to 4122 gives -0.17 mag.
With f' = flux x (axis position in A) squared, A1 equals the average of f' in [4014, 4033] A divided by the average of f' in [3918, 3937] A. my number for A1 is 2.31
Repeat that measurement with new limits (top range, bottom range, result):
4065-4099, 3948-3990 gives 1.57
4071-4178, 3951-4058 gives 1.17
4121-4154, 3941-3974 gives 1.82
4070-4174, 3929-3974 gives 2.06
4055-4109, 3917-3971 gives 1.95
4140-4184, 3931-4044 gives 1.31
